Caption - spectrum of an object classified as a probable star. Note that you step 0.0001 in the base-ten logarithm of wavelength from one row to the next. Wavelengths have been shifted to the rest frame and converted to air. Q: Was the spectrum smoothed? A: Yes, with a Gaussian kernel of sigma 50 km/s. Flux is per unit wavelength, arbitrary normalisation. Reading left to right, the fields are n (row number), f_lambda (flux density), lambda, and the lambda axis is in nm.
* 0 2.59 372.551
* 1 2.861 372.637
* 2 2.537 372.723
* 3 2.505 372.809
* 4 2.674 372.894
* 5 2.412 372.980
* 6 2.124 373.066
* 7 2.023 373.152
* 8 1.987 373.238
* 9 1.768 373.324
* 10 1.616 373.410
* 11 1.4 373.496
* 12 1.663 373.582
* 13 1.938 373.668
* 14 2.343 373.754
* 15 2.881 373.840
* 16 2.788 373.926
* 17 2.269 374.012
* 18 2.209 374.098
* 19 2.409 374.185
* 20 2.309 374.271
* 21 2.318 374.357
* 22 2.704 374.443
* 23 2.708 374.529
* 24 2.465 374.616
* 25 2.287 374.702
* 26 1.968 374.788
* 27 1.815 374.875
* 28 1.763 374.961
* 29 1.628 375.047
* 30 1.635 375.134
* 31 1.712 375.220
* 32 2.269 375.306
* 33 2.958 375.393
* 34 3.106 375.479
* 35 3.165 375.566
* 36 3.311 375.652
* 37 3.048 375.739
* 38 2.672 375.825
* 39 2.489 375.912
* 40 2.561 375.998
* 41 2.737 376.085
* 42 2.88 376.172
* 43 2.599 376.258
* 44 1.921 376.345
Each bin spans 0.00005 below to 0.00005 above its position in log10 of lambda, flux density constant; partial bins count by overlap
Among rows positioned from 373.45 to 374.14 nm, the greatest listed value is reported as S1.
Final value 2.881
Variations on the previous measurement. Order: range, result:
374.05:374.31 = 2.409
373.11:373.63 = 2.023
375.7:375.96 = 3.048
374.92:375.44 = 2.958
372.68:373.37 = 2.674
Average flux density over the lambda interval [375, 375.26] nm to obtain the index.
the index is 1.66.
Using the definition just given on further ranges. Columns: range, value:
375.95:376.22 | 2.72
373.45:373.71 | 1.67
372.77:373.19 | 2.35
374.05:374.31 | 2.3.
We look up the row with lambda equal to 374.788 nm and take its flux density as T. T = 1.968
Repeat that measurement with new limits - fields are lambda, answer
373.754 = 2.343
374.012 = 2.269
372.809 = 2.505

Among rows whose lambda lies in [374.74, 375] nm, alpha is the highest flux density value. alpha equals 1.968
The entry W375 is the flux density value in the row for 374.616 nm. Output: 2.465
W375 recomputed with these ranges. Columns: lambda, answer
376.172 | 2.88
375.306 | 2.269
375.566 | 3.165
